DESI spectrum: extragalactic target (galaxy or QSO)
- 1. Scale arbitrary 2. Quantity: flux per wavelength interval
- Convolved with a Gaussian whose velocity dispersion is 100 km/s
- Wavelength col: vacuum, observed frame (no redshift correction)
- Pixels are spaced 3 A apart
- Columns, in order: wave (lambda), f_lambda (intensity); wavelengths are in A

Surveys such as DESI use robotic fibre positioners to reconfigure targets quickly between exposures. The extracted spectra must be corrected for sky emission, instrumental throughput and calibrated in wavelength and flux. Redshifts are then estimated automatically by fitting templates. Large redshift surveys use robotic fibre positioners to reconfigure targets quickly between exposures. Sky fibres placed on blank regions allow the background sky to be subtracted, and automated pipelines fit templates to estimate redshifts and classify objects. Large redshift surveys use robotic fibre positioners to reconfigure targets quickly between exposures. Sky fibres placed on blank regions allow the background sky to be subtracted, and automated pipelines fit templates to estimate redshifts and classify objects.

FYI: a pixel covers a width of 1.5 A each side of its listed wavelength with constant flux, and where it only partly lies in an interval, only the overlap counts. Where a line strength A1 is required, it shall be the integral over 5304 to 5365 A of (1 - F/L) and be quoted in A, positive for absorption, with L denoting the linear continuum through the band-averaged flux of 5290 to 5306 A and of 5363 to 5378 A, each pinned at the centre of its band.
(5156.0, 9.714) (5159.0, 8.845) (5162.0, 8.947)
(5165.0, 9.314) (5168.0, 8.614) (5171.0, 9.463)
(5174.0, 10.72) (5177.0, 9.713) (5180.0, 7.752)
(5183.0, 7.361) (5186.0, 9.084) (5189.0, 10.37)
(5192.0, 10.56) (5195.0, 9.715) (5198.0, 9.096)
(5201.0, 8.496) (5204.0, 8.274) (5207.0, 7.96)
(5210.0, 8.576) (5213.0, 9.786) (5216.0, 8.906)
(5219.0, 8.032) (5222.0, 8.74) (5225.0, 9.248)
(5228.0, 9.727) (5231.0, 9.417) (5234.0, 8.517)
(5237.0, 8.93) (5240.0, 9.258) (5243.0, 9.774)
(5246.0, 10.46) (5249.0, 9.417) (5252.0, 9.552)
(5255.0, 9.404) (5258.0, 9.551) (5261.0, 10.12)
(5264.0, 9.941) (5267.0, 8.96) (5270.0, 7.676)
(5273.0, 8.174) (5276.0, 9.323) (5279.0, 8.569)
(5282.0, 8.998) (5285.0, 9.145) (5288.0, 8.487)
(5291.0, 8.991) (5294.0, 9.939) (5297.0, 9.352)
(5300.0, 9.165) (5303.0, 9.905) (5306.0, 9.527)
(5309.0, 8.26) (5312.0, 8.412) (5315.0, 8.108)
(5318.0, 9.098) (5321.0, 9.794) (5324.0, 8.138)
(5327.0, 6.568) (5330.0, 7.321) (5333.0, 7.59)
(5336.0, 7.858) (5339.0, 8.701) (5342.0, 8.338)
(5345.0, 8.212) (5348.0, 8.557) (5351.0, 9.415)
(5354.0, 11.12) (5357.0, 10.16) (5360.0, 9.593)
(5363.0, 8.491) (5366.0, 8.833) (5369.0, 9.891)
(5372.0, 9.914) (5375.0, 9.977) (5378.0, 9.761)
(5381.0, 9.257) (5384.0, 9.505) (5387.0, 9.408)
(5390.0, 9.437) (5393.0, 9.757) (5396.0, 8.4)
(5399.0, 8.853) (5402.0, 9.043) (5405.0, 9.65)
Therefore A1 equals 5.4 A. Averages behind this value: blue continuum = 9.49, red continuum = 9.55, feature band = 8.67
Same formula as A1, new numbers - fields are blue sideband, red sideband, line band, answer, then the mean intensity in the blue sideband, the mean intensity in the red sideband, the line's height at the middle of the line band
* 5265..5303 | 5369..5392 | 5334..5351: 1.74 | 8.95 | 9.63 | 9.36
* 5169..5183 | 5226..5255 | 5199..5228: 1.86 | 9.16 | 9.44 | 9.33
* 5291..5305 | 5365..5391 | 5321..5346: 4.17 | 9.52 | 9.57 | 9.54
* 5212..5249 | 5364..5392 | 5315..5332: 2.28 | 9.23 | 9.54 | 9.43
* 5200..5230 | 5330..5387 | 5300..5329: 1.21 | 8.79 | 9.13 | 9.03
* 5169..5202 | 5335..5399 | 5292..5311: -0.09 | 9.3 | 9.27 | 9.28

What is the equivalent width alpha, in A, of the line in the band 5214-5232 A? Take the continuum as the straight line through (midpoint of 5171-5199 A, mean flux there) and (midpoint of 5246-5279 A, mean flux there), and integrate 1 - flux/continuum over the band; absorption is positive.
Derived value 0.6 A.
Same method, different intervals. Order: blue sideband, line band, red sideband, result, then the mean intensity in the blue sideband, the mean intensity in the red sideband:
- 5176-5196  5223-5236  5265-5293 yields -0.3 A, 9.2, 8.75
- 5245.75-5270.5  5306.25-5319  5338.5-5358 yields 1.1 A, 9.47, 9.22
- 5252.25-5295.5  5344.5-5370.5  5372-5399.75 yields -0.2 A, 9.1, 9.42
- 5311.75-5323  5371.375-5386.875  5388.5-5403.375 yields -1.0 A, 8.87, 9.1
